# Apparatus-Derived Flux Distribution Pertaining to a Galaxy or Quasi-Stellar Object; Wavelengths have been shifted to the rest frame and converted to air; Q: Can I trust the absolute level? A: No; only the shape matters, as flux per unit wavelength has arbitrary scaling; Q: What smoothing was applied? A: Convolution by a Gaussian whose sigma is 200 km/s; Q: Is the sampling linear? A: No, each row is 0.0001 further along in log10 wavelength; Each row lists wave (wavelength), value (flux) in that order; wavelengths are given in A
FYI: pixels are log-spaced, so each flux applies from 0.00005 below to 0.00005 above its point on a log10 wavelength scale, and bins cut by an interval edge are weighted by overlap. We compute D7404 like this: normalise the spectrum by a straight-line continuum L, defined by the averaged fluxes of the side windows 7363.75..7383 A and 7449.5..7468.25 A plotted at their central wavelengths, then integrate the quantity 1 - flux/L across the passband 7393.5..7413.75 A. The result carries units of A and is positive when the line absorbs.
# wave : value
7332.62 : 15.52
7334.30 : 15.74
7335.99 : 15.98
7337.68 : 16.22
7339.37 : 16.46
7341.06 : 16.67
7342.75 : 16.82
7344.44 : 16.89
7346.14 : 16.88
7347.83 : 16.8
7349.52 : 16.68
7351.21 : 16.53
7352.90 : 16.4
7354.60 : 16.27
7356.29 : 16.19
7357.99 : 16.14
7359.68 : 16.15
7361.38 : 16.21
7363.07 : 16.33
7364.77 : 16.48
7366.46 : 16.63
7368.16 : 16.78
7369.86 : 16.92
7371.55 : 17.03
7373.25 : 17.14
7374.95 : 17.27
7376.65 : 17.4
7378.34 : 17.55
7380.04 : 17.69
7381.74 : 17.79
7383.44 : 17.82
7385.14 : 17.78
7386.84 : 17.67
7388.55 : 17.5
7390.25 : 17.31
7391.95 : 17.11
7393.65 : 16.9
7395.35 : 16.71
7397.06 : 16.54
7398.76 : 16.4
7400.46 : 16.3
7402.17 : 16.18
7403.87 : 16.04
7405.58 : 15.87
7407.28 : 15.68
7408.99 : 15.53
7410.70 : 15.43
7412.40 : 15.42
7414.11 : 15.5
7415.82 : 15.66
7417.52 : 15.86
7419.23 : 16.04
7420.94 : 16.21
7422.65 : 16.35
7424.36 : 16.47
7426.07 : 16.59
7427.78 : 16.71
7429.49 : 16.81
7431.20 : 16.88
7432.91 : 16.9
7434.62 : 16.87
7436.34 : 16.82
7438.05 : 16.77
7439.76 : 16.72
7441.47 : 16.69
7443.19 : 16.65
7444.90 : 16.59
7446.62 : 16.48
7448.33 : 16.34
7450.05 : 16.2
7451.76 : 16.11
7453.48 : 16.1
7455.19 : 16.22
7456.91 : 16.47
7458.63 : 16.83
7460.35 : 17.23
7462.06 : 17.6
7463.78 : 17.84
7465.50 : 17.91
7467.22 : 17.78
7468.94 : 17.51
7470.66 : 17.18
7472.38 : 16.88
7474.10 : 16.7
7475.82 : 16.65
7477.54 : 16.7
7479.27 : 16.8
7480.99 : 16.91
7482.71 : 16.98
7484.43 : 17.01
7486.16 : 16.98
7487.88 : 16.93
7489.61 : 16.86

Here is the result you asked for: 1.24 A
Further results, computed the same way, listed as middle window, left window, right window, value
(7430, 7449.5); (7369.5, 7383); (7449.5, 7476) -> 0.44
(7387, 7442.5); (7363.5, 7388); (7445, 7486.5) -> 2.22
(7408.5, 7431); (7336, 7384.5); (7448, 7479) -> 1.04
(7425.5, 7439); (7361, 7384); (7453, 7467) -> 0.23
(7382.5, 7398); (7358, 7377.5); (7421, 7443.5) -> -0.50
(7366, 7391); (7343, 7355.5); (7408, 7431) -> -1.47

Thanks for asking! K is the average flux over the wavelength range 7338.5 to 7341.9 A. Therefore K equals 16.6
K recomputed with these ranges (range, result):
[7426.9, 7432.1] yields 16.8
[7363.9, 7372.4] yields 16.8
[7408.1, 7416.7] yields 15.5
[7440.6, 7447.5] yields 16.6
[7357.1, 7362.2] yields 16.1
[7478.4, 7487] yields 16.9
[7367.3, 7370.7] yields 16.8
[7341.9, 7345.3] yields 16.8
